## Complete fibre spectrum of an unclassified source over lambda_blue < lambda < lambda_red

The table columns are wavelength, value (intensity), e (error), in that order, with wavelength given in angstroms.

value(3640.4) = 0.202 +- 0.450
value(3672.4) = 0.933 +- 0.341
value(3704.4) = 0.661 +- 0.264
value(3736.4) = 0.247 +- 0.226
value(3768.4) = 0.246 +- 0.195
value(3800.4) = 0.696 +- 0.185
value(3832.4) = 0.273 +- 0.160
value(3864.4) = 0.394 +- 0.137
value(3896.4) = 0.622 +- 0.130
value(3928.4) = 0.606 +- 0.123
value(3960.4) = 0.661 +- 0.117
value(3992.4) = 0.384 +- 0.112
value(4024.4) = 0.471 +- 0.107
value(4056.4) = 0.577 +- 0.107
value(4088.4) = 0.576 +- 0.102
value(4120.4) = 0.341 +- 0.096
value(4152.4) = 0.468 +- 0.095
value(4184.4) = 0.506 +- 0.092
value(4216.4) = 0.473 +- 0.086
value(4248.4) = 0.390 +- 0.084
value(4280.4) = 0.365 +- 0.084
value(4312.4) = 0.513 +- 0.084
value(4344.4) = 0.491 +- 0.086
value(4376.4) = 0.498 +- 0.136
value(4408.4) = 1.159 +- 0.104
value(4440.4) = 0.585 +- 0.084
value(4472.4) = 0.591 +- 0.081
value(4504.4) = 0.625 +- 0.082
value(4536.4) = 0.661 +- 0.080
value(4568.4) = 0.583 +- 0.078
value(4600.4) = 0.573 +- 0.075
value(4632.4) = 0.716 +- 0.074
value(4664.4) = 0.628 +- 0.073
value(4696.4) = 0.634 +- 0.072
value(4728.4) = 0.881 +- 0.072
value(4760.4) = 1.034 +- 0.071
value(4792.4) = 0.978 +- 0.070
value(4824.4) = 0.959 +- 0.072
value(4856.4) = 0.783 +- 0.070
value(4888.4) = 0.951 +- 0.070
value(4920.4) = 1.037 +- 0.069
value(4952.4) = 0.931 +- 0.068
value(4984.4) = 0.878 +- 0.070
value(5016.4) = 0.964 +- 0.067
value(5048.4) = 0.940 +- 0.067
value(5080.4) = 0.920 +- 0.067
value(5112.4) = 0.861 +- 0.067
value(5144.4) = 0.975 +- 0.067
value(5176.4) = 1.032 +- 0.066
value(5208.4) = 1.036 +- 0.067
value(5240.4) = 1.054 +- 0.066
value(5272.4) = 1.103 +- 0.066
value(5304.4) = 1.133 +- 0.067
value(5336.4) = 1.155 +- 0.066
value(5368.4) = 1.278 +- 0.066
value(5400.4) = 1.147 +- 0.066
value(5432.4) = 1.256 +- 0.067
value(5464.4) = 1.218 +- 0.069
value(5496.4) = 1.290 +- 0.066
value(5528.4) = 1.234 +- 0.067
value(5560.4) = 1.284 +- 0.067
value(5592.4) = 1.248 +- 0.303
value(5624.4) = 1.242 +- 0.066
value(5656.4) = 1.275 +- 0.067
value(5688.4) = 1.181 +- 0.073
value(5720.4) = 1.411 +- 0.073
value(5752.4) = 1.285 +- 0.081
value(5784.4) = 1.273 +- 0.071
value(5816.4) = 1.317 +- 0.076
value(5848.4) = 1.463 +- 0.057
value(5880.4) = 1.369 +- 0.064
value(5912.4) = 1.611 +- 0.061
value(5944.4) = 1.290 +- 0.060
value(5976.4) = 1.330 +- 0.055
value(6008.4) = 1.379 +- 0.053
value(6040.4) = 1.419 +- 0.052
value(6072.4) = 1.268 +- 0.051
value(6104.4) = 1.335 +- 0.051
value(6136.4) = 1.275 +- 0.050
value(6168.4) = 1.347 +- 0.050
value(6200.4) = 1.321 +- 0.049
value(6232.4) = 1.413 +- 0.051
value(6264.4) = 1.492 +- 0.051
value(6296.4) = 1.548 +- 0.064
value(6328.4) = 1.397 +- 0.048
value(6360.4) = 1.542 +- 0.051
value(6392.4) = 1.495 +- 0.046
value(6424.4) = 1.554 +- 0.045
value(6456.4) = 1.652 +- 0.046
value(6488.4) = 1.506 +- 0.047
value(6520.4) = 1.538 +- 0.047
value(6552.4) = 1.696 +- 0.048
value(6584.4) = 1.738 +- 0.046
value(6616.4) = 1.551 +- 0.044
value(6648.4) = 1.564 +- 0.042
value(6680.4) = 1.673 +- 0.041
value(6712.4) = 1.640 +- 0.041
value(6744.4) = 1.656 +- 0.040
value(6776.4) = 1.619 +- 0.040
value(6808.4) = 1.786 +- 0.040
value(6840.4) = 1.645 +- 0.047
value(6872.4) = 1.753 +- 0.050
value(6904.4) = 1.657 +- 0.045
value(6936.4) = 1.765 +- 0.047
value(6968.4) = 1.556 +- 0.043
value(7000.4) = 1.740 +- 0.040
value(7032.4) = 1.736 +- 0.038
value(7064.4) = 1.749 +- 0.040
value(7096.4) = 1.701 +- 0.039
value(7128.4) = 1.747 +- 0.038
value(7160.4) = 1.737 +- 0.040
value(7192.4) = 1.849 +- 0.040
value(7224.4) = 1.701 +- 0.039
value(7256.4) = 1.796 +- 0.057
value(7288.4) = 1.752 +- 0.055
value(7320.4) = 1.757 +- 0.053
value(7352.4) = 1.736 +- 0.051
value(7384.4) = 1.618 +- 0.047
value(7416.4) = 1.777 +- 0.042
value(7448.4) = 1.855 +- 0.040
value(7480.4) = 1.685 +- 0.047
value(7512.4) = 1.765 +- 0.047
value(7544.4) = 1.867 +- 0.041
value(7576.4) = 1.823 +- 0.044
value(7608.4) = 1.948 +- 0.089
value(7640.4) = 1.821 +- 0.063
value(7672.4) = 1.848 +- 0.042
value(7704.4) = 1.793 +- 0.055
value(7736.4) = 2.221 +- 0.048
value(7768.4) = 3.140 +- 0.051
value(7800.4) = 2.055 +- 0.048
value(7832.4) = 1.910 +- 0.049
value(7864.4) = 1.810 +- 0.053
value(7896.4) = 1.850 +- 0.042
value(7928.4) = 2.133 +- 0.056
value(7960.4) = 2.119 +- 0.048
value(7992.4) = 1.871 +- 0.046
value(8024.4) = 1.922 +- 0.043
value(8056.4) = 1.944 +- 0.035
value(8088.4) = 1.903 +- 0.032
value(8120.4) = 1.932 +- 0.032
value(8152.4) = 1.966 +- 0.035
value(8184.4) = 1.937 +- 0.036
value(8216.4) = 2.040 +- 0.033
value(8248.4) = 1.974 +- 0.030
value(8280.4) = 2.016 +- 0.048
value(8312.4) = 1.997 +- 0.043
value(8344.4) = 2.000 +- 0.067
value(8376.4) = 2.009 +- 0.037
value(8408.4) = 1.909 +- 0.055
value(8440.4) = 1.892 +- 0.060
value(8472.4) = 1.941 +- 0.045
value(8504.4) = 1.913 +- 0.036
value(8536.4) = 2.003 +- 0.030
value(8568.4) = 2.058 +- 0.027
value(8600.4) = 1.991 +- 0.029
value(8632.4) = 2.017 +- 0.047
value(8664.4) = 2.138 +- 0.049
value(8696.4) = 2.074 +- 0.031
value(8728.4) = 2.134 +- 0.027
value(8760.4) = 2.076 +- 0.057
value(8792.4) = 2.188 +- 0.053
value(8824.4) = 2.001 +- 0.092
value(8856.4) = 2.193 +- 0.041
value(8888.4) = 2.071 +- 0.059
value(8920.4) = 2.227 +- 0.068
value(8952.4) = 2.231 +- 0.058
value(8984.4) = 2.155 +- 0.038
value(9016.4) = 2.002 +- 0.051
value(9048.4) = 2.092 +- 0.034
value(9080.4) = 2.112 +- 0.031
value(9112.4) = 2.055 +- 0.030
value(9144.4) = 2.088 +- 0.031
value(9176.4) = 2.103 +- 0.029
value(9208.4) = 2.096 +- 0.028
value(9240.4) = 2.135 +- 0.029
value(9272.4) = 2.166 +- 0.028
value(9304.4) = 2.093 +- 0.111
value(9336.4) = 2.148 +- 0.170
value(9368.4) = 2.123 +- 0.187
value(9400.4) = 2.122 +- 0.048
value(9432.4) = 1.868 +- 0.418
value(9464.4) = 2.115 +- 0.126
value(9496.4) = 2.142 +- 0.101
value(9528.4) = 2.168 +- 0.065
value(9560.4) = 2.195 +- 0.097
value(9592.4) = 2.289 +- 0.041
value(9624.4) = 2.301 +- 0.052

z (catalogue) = 0.181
